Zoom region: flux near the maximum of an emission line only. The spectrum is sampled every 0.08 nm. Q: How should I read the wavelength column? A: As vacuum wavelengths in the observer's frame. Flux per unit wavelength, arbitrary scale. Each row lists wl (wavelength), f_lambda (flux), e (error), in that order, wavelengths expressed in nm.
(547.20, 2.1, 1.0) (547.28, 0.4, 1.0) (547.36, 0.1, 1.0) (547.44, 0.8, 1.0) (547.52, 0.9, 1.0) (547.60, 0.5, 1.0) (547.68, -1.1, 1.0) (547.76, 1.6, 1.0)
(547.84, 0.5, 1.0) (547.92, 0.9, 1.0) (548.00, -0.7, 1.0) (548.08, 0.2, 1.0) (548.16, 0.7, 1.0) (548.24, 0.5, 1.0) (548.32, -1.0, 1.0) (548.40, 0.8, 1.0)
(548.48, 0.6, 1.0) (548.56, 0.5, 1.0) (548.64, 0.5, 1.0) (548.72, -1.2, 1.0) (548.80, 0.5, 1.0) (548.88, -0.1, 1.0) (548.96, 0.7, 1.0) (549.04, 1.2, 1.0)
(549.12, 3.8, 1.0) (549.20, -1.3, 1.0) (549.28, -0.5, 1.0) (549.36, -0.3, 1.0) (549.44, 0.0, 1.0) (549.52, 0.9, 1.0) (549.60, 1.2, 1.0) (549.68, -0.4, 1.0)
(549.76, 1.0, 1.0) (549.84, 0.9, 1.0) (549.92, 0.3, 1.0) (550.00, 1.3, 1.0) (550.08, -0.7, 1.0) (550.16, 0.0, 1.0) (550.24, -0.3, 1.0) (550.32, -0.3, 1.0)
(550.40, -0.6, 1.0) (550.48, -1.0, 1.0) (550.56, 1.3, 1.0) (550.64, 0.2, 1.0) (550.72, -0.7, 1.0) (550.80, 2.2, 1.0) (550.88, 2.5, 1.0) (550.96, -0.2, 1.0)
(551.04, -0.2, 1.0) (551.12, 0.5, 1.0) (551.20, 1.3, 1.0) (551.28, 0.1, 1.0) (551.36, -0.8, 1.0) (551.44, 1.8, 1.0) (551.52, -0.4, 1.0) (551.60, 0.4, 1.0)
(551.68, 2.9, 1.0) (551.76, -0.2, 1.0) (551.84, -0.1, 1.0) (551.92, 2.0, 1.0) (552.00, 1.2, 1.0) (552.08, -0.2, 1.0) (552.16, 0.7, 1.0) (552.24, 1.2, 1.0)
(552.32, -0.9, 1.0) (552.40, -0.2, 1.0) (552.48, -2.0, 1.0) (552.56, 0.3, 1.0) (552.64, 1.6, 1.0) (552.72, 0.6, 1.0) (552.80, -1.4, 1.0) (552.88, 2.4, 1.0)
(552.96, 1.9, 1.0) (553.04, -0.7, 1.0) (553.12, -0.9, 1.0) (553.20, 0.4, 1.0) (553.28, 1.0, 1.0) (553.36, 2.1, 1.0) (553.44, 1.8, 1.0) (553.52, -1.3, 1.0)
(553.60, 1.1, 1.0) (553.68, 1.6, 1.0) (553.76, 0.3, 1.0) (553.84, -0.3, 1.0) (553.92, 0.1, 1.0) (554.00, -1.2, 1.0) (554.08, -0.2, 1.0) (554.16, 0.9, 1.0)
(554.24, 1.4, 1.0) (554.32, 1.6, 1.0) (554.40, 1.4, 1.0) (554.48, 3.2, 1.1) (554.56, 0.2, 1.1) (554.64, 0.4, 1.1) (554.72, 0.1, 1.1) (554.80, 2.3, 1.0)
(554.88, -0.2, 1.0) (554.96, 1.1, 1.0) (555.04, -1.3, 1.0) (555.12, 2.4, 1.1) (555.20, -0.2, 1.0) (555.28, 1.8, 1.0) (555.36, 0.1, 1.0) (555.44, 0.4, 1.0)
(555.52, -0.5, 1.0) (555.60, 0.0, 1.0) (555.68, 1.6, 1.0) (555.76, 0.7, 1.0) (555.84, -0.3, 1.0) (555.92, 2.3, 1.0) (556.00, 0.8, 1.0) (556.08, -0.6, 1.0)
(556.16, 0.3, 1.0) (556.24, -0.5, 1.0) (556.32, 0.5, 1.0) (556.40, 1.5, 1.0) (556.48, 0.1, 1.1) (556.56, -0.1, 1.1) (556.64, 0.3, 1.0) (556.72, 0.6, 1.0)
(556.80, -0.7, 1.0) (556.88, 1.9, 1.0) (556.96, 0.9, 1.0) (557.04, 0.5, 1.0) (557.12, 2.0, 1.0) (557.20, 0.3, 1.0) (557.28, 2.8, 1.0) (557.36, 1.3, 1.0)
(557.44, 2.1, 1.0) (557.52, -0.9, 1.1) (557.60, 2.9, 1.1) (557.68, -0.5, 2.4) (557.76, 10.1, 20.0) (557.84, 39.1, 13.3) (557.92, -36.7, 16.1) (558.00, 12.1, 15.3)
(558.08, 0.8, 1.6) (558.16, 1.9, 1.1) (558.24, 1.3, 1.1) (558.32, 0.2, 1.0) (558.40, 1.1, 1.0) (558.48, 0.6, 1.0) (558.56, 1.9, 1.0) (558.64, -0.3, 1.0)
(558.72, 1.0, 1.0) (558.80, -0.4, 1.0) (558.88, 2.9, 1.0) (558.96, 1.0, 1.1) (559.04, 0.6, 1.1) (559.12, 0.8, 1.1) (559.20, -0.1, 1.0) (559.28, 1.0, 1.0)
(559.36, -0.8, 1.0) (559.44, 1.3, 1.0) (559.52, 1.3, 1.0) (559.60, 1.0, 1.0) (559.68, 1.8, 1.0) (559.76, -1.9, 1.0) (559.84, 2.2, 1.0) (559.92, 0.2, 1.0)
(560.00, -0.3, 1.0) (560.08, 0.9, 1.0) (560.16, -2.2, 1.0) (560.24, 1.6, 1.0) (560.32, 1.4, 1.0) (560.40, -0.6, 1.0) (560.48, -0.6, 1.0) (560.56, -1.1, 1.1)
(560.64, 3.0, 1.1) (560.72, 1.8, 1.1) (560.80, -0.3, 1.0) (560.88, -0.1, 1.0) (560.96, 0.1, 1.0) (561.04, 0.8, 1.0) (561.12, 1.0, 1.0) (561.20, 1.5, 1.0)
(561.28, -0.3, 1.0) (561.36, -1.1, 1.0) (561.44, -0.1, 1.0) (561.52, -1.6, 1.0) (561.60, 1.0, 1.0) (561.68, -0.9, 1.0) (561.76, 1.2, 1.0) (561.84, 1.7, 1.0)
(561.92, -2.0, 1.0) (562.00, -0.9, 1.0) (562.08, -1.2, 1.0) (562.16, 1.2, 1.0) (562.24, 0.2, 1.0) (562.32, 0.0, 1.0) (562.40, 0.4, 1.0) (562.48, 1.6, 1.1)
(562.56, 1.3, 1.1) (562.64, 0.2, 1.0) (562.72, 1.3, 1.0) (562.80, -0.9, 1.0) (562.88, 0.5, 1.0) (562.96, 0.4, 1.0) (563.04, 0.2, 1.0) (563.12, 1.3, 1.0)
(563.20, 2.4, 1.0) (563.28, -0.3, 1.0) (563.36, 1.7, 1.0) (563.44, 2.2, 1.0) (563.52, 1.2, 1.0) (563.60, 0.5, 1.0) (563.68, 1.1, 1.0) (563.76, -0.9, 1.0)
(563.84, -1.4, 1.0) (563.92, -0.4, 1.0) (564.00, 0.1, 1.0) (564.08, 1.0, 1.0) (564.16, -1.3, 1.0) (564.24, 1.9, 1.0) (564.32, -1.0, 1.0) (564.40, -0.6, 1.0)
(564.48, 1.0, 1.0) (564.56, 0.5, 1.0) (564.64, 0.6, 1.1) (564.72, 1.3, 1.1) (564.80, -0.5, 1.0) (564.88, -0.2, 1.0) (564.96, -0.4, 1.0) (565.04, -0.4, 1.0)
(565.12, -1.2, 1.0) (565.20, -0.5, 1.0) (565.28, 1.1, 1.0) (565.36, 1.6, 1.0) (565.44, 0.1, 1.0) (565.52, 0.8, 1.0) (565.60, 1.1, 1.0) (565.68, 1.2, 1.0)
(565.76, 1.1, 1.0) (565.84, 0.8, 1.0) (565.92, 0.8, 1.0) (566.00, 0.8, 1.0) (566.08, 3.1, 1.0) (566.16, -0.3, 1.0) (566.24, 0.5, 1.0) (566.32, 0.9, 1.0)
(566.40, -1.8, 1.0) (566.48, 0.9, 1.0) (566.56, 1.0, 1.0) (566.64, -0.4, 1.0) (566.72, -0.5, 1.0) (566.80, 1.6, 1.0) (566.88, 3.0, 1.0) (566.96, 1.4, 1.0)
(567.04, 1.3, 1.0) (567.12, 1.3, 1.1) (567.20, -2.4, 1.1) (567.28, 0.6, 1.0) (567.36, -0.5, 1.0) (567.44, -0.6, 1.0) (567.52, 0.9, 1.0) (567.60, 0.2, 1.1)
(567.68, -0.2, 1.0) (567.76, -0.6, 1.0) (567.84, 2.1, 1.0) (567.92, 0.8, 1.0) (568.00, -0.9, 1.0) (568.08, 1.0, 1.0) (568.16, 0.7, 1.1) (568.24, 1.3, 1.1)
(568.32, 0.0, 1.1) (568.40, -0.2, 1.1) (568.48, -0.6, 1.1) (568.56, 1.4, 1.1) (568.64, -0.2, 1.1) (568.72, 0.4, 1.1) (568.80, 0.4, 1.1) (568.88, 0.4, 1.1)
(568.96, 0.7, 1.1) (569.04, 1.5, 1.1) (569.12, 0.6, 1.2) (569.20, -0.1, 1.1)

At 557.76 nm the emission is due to Mg II 2798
